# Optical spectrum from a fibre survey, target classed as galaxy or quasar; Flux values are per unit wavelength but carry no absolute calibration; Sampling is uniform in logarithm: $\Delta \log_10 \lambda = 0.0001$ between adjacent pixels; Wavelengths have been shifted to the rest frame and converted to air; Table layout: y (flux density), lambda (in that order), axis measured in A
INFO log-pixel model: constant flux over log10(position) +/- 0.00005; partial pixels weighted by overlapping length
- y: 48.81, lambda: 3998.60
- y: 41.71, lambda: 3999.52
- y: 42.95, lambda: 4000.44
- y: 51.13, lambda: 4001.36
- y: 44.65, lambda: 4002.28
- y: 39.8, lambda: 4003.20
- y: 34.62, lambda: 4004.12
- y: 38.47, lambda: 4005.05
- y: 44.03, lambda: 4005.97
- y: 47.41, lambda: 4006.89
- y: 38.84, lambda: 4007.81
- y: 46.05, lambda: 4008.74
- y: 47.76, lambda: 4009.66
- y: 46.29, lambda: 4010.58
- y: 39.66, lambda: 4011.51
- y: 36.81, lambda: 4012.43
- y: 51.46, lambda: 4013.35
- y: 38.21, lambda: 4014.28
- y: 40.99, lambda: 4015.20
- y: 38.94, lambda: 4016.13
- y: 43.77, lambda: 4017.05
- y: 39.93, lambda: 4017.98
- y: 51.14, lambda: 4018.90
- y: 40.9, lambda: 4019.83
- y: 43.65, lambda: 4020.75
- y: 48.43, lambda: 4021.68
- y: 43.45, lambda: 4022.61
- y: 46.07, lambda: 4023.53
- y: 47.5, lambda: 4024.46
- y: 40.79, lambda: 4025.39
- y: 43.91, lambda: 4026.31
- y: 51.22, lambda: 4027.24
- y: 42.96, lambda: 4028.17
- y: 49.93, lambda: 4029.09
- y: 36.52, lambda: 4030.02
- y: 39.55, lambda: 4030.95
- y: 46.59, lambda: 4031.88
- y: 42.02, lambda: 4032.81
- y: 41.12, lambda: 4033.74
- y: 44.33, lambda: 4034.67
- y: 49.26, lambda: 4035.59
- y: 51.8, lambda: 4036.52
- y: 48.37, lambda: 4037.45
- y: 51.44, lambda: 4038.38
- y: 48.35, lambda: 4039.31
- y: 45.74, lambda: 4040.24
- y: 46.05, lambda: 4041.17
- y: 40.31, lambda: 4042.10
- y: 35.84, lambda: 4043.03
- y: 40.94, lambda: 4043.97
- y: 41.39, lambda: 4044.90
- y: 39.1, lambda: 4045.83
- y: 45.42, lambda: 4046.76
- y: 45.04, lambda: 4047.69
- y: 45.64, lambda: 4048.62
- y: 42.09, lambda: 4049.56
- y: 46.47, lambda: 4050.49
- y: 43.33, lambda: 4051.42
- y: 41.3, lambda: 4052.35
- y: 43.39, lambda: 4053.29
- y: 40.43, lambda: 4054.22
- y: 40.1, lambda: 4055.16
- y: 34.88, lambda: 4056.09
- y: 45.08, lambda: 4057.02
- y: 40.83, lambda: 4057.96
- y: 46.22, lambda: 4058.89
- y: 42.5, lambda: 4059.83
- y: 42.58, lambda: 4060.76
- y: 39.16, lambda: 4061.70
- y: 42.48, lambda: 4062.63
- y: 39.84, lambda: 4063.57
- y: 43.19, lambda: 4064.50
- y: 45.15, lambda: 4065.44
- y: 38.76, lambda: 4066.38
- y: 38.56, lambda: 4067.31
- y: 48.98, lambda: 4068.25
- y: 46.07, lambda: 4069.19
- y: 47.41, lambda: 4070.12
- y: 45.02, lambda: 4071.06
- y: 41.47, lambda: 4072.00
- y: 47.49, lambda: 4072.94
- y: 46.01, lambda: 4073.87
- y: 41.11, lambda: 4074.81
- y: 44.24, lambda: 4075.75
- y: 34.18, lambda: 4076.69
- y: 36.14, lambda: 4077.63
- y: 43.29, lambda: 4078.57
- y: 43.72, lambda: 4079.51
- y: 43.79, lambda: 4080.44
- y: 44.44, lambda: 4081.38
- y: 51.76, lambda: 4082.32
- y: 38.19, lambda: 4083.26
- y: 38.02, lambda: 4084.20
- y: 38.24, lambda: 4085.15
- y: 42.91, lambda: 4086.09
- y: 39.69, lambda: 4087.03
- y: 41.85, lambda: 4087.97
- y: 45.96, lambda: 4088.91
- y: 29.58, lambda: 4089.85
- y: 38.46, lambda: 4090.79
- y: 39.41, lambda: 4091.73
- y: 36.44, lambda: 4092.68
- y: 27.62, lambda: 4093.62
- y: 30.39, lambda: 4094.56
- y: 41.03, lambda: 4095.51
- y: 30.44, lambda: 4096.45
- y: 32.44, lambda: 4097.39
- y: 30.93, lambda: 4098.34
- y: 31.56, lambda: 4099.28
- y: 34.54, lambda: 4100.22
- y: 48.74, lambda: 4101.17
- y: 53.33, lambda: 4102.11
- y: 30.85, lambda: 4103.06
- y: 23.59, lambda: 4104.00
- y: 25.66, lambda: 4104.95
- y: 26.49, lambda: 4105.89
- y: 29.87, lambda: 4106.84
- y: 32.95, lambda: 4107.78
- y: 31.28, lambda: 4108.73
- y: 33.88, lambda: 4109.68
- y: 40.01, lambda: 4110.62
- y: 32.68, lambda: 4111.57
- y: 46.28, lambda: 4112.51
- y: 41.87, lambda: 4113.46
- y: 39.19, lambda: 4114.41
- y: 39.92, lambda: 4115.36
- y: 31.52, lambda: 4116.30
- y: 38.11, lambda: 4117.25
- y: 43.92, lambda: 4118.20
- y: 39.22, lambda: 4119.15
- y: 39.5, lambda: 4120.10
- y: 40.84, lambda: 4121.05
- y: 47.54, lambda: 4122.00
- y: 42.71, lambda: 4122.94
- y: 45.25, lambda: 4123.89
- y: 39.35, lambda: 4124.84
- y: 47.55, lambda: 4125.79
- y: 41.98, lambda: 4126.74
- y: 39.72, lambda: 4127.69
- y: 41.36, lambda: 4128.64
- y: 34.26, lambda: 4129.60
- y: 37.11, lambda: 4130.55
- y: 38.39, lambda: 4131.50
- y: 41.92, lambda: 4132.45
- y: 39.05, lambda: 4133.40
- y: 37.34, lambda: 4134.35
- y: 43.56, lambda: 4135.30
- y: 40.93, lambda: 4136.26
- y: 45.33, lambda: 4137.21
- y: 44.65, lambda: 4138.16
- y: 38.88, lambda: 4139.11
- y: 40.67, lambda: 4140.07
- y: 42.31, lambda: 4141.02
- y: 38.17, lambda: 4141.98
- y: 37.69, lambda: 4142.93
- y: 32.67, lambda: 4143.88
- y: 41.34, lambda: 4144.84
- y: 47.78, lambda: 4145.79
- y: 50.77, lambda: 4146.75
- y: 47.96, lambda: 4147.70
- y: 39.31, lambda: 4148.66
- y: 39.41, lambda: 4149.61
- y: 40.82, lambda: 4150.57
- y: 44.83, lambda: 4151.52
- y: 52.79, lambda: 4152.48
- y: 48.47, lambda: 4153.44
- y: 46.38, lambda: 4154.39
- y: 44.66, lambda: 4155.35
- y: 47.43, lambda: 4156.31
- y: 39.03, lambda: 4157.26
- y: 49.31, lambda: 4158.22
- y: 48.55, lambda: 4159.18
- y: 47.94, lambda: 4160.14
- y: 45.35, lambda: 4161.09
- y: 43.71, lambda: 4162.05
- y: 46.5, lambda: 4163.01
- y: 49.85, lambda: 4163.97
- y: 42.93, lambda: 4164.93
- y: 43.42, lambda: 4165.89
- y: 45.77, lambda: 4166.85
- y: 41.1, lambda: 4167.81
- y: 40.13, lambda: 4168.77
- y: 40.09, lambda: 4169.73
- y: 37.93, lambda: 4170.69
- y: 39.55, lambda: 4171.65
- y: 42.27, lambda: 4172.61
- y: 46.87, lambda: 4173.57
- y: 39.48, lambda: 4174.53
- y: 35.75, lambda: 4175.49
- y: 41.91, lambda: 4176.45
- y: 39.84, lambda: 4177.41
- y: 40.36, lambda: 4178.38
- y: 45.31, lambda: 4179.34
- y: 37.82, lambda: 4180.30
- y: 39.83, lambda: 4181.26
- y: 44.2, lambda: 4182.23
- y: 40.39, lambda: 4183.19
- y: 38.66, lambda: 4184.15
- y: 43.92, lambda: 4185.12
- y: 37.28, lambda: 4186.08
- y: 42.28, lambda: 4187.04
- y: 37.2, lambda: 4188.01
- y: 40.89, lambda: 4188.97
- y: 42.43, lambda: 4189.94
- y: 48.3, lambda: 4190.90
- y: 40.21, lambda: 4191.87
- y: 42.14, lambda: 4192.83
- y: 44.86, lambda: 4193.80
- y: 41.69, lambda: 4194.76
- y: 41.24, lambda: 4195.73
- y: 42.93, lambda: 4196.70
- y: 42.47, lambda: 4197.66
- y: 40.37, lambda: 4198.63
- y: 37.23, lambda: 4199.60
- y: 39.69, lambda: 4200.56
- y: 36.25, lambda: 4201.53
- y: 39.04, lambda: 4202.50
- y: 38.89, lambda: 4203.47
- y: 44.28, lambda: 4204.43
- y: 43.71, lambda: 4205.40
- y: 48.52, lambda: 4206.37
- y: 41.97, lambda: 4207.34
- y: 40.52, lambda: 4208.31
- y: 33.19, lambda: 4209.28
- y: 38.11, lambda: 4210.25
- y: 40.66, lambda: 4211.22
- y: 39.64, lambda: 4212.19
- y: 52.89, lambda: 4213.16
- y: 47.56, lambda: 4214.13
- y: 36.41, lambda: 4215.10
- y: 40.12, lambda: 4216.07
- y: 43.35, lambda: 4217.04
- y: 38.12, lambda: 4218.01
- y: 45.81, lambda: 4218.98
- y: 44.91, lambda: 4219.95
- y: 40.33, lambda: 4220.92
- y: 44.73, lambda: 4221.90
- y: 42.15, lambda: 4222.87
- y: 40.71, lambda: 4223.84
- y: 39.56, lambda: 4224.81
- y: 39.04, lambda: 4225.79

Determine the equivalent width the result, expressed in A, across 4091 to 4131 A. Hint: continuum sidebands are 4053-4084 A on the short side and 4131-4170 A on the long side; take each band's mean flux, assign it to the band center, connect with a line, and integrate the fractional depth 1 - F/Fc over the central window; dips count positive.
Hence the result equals 5.4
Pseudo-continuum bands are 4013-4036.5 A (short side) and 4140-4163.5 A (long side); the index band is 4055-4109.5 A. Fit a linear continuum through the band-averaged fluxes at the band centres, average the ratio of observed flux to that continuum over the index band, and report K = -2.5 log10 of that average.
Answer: 0.13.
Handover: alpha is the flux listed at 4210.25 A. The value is 38.11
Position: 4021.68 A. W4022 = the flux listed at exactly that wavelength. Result 48.43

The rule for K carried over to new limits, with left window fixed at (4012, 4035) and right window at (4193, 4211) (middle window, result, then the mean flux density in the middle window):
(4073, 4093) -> 0.04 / 41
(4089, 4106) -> 0.23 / 34.4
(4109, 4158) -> 0.01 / 41.5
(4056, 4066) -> 0.02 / 42.2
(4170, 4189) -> 0.02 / 40.6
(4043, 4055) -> 0.02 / 42.5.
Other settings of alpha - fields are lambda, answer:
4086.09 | 42.91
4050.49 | 46.47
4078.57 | 43.29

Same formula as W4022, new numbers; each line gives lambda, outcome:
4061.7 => 39.16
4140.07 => 40.67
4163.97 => 49.85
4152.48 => 52.79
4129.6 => 34.26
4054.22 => 40.43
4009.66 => 47.76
